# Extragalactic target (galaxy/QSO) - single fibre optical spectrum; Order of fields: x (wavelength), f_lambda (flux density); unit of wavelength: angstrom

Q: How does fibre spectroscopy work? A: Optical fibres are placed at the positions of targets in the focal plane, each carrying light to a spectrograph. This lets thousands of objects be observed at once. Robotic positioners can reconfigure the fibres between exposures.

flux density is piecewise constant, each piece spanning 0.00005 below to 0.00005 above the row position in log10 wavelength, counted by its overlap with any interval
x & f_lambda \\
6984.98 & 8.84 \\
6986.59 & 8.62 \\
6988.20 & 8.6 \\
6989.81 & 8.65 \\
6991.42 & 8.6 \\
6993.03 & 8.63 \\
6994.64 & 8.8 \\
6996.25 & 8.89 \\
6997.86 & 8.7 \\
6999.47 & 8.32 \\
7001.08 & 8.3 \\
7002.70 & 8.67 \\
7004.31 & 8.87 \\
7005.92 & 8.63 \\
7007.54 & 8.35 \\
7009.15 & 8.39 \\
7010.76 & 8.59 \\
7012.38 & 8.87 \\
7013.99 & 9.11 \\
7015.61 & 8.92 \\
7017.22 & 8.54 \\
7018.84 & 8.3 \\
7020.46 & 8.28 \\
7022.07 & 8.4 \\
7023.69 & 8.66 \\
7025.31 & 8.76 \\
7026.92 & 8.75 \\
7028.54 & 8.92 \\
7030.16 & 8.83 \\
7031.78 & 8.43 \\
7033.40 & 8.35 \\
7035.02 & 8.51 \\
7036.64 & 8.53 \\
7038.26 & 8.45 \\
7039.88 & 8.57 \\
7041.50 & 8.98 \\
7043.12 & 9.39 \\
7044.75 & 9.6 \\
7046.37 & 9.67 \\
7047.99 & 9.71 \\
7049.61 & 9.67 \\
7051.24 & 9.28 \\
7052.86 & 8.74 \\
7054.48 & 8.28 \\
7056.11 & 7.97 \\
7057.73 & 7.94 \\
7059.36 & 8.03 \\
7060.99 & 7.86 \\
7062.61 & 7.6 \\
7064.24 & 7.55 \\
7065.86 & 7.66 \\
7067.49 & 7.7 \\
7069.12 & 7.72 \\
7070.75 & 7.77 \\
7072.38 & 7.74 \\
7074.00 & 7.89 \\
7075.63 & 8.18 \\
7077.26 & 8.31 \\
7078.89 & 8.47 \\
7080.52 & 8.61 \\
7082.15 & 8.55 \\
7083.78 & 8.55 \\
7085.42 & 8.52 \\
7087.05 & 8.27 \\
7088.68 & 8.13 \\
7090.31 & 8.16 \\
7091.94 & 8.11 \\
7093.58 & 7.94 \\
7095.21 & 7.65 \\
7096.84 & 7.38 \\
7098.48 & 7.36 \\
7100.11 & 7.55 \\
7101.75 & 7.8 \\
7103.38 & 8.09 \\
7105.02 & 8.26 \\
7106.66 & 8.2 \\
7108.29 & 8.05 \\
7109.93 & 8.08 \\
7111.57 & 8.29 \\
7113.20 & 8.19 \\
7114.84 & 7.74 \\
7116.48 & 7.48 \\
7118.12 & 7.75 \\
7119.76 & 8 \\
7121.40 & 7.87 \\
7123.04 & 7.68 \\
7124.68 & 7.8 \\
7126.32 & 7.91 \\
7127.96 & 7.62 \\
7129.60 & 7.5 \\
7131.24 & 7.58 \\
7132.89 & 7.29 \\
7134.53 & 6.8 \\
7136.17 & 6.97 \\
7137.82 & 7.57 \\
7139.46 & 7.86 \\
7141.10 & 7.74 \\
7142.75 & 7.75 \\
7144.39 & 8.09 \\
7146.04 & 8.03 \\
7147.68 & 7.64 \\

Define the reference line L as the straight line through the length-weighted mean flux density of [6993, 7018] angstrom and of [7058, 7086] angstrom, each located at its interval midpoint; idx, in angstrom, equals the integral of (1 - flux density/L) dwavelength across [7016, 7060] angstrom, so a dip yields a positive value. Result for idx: -2.0 angstrom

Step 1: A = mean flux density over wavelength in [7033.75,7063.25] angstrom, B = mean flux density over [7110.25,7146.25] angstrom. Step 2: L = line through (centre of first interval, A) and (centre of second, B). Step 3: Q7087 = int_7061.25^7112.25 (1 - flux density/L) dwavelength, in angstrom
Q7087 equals 1.4 angstrom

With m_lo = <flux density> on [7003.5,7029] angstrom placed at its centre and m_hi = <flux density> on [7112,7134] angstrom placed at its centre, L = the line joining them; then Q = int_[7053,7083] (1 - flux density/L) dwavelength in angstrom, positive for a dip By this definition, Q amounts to 0.7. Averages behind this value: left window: 8.64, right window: 7.72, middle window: 8.01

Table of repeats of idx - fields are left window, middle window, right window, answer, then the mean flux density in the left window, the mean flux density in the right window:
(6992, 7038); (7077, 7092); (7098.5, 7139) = -0.7 angstrom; 8.62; 7.75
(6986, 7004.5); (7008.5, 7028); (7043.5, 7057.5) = 0.4 angstrom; 8.63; 9.07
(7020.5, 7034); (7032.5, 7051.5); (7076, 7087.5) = -1.0 angstrom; 8.62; 8.46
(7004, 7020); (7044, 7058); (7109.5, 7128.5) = -1.1 angstrom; 8.64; 7.87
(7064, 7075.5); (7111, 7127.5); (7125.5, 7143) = -0.7 angstrom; 7.76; 7.5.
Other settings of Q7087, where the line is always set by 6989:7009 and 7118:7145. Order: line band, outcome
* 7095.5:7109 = 0.0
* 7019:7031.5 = -0.3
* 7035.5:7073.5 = -1.1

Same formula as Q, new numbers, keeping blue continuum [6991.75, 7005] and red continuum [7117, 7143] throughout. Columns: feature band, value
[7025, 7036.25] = -0.34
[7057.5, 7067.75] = 0.48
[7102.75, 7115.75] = -0.58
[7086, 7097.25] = -0.11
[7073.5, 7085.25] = -0.57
